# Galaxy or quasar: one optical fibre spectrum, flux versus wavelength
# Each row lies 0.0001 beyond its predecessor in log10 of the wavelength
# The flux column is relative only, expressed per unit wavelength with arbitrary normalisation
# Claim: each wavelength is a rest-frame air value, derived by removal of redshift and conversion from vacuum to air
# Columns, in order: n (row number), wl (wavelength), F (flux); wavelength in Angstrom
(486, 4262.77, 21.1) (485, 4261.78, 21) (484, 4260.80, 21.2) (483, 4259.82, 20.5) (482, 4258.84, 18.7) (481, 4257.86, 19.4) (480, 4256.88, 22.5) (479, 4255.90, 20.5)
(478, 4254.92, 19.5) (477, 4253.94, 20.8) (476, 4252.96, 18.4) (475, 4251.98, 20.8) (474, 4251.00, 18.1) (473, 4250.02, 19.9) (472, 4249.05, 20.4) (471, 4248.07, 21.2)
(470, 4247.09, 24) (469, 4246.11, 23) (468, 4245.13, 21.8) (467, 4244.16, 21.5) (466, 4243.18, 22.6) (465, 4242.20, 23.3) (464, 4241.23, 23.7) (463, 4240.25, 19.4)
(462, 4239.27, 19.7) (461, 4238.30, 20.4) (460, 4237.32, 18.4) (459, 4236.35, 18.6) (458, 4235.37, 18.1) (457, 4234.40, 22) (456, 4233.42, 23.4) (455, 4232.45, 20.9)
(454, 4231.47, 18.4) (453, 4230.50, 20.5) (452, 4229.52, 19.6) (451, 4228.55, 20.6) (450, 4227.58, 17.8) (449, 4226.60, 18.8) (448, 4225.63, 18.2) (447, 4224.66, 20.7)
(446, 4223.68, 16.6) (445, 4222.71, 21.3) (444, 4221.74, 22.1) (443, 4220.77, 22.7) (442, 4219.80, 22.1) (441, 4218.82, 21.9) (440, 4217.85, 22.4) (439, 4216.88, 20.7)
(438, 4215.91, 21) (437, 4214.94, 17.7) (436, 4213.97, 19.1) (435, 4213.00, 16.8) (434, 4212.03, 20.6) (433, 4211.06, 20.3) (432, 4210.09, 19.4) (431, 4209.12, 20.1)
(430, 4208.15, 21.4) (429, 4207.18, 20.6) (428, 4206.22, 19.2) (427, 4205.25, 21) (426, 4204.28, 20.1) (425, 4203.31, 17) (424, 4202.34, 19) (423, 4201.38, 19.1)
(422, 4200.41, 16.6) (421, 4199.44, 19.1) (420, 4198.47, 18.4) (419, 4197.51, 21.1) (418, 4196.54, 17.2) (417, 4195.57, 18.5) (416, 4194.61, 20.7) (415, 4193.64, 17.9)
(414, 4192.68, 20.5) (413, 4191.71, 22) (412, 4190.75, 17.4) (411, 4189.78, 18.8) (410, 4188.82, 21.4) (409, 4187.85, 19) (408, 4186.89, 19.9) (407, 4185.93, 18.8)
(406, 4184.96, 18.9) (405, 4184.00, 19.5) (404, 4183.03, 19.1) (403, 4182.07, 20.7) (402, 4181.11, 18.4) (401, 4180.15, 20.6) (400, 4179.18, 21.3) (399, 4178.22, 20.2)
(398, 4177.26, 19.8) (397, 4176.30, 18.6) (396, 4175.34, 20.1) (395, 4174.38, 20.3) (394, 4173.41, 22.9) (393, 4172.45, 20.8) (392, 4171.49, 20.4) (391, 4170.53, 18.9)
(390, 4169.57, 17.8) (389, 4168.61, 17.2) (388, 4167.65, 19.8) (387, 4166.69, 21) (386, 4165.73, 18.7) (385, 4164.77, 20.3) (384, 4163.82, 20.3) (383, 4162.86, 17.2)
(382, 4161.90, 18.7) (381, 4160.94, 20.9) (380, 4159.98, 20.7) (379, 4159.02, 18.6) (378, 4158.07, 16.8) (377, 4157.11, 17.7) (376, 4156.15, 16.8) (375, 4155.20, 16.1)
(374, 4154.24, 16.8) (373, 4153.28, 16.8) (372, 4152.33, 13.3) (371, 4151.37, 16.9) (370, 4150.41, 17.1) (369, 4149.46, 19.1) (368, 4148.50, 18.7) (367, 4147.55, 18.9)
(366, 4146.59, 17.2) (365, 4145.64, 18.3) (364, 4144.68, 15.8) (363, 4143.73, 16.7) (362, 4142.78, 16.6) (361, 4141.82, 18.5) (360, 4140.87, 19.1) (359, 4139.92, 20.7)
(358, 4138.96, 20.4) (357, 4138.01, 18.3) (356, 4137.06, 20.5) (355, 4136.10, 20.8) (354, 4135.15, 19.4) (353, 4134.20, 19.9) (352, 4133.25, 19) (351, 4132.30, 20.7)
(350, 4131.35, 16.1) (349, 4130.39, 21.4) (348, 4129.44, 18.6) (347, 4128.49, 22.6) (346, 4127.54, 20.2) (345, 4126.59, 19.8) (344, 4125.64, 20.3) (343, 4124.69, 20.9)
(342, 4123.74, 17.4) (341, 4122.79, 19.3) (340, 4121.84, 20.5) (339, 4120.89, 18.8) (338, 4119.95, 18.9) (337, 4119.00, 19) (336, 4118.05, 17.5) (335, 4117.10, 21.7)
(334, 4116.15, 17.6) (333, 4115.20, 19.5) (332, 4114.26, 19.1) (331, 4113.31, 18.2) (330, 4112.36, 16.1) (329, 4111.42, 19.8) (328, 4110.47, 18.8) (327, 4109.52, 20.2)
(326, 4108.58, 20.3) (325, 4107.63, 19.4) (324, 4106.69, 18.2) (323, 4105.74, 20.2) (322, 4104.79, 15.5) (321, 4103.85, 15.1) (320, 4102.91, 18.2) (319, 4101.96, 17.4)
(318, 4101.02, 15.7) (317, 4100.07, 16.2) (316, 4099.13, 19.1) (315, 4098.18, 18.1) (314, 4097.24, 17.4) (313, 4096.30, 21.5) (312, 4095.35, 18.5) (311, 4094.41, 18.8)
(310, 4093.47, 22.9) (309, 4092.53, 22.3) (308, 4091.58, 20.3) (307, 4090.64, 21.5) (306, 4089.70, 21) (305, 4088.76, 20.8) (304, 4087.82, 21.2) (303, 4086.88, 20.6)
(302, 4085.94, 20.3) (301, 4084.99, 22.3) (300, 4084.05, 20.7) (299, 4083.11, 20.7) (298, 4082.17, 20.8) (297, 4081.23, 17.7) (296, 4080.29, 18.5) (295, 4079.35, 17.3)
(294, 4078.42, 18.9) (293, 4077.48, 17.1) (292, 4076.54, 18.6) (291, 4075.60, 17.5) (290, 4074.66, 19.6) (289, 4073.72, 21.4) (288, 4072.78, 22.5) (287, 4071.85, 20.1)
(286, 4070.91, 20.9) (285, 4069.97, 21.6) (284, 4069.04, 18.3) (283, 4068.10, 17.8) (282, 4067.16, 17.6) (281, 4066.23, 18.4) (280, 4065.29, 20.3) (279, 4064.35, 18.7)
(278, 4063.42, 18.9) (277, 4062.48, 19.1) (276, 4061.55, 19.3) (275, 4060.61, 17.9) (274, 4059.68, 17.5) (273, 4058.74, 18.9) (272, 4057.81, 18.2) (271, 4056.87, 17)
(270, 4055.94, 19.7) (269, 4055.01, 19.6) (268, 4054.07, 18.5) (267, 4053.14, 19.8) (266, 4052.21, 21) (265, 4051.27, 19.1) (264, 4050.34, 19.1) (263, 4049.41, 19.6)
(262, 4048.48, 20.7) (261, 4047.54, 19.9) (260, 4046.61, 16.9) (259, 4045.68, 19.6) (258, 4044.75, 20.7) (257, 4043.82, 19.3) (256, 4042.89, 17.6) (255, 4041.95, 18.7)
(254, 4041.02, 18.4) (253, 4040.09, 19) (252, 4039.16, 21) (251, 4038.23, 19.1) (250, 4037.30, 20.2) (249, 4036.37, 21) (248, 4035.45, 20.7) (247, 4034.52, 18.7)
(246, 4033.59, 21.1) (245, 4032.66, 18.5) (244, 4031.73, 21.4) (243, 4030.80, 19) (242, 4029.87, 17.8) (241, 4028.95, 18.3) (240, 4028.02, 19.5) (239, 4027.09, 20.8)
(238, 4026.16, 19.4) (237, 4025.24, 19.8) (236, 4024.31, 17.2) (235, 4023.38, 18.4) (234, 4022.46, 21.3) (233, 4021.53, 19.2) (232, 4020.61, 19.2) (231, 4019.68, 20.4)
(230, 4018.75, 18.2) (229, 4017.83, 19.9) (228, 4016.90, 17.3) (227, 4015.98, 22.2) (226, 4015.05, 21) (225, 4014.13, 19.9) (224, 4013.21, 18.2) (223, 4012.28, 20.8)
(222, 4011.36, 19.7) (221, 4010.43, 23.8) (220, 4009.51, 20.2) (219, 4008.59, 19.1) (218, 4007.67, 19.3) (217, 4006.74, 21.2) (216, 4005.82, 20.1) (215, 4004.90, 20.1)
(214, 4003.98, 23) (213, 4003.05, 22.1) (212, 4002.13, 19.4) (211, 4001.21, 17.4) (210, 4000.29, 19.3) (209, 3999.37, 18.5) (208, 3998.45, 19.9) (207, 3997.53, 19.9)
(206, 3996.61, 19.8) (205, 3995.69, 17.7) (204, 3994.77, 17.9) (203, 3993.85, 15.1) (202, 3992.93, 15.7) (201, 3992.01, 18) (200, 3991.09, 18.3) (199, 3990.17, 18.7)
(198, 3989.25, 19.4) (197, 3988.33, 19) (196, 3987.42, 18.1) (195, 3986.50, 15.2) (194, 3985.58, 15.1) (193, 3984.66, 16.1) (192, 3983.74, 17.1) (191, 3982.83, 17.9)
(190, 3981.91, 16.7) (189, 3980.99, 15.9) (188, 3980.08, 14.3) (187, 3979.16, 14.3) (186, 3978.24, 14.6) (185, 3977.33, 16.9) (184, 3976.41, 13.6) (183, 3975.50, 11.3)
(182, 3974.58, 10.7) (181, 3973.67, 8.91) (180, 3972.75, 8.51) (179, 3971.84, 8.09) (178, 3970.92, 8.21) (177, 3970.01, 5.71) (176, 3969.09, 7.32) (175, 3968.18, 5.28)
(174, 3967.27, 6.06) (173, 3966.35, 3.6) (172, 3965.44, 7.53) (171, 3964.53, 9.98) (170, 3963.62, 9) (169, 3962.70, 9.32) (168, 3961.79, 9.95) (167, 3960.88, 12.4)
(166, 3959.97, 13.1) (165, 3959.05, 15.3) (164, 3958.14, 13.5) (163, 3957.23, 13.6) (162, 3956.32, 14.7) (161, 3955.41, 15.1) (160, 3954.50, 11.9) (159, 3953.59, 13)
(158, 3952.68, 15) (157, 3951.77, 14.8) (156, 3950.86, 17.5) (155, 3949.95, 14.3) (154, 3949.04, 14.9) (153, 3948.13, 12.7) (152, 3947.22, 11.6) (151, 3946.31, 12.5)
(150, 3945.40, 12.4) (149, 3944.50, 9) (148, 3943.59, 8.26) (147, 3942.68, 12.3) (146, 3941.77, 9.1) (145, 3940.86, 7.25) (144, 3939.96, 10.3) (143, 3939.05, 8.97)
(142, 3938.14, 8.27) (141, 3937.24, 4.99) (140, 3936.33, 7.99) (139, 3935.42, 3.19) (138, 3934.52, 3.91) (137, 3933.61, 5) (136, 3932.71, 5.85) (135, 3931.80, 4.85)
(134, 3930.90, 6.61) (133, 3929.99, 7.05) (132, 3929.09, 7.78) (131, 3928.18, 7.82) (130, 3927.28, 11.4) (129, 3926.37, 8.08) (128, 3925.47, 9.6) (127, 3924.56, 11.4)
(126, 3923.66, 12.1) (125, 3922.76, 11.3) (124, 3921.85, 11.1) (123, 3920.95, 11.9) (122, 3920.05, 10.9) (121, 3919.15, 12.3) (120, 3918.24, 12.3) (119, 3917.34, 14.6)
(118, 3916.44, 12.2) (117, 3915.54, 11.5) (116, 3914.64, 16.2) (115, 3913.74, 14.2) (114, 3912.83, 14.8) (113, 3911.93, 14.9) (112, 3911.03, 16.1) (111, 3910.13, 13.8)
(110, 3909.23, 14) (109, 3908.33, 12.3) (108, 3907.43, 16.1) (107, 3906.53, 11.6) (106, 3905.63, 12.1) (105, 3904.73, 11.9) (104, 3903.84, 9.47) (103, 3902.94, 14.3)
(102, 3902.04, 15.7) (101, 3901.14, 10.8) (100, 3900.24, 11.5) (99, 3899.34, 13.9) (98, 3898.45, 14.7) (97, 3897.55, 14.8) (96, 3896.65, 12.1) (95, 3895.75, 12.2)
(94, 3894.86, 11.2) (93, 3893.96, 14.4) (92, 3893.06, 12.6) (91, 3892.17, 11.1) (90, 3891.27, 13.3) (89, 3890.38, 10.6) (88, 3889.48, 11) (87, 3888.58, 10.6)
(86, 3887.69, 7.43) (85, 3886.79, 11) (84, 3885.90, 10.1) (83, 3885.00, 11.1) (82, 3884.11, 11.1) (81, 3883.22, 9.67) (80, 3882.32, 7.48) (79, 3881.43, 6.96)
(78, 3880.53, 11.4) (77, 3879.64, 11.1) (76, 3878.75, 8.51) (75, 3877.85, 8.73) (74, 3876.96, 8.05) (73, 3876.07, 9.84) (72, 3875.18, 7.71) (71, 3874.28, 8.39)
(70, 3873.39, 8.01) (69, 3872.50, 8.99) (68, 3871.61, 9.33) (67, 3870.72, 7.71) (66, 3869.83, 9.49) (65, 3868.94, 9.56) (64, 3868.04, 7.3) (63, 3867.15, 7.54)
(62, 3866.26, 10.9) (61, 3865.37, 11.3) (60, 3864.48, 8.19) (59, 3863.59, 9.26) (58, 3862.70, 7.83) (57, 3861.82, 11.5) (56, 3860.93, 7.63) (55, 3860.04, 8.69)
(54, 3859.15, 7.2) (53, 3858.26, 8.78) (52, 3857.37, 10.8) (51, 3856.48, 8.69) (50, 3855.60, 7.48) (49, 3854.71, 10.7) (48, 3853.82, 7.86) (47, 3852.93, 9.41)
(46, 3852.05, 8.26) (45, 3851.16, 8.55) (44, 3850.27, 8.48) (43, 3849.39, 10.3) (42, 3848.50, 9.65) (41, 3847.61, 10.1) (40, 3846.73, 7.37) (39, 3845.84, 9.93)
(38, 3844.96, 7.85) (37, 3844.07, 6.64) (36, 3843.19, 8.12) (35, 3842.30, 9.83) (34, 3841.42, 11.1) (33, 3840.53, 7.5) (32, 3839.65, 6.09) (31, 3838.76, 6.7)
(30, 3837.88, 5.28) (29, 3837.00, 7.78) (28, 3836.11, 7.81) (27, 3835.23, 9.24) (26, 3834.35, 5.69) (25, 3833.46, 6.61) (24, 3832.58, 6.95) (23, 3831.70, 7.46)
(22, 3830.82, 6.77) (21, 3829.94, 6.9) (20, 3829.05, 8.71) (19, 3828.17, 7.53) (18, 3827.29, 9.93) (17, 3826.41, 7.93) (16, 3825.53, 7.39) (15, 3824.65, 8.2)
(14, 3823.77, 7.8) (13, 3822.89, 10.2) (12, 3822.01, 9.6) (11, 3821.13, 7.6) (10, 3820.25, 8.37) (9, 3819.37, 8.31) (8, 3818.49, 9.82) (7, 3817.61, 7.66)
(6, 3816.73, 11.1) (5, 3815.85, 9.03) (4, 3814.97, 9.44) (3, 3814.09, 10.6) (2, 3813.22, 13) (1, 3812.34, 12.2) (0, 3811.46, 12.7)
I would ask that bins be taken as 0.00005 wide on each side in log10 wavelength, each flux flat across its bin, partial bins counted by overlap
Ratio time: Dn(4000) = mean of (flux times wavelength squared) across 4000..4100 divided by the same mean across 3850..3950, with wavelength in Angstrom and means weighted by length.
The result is 2.0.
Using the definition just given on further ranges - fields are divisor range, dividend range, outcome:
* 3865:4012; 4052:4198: 1.67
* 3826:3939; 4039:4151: 2.18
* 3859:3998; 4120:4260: 1.93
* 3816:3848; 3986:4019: 2.59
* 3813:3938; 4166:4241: 2.39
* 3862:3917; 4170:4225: 2.07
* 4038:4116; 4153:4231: 1.07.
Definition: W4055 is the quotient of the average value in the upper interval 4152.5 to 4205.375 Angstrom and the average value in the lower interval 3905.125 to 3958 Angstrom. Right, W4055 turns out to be 1.71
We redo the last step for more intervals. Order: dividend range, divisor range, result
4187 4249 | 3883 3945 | 1.85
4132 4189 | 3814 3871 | 2.23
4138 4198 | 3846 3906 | 1.88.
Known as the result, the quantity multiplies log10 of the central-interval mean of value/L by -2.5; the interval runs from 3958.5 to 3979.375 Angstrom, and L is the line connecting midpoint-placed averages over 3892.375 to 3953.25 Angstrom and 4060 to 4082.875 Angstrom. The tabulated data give 0.353 mag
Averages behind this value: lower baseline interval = 11.3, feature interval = 9.95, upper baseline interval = 19.1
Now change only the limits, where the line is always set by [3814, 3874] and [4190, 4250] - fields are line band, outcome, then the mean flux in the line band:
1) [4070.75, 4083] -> -0.224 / 19.3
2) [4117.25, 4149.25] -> -0.101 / 19.1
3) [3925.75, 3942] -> 0.499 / 7.13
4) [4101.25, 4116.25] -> -0.101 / 18.3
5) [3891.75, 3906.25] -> -0.233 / 12.7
